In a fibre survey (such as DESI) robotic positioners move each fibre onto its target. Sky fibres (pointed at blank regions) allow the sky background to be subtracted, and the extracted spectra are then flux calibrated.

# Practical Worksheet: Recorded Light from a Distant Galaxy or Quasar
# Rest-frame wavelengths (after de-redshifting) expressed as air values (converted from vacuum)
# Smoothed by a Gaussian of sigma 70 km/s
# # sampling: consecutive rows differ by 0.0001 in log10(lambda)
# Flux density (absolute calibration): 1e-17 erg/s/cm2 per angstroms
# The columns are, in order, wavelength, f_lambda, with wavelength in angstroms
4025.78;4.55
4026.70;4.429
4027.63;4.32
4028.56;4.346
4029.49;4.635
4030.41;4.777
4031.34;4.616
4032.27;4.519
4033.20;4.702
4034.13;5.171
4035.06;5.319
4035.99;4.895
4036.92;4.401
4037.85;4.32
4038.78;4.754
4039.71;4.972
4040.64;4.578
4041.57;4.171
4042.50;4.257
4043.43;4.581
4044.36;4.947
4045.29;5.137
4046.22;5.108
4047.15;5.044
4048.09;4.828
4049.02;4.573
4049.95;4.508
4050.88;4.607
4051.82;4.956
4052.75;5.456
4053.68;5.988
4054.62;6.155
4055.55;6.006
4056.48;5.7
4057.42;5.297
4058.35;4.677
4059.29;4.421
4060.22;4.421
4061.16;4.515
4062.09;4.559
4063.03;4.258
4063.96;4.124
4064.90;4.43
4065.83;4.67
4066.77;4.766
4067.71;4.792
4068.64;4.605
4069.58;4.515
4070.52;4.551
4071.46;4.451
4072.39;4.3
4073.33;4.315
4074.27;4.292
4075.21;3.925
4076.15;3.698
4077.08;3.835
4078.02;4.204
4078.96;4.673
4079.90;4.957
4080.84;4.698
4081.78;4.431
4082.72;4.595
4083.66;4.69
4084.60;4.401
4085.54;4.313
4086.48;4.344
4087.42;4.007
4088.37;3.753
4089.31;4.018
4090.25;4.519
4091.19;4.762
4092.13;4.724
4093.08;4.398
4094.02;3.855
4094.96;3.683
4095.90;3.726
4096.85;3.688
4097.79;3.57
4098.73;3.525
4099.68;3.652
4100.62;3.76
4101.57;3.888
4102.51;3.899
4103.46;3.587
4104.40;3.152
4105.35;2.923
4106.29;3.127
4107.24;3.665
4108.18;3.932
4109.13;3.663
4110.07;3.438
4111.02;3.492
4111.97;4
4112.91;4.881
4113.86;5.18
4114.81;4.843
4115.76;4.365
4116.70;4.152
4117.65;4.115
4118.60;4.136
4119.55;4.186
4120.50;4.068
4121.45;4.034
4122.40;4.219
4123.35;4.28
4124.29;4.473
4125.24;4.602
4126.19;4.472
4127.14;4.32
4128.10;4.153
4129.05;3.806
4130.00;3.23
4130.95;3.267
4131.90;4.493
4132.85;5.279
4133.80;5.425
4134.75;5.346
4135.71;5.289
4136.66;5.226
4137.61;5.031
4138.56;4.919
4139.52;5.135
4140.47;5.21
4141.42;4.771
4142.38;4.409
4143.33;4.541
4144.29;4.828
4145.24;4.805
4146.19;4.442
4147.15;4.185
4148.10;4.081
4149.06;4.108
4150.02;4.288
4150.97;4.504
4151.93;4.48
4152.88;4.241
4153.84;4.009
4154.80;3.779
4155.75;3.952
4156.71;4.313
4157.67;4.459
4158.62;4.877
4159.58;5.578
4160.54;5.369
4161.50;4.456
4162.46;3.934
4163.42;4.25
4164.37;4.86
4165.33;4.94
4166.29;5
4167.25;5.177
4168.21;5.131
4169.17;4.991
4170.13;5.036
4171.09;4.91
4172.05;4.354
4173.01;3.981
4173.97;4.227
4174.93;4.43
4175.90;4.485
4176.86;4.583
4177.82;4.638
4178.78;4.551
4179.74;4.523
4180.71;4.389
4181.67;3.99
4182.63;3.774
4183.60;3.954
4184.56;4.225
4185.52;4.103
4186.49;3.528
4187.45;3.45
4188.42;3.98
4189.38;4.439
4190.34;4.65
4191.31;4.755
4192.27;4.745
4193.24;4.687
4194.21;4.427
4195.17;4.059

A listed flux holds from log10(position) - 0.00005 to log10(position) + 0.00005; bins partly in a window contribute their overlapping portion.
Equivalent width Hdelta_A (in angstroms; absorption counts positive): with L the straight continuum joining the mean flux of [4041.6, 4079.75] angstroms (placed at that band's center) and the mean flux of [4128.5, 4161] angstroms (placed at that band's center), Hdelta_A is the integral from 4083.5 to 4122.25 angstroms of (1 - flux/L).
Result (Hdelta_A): 5.3 angstroms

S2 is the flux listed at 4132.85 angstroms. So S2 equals 5.279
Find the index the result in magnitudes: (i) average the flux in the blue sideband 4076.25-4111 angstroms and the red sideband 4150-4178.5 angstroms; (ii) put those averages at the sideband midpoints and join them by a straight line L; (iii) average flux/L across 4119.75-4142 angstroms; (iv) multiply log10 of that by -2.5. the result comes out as -0.06 mag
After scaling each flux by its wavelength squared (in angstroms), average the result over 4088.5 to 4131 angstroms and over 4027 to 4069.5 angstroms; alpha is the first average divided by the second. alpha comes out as 0.9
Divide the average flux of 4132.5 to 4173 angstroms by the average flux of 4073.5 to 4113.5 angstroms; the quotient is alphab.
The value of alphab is 1.2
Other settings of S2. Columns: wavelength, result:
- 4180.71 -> 4.389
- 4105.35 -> 2.923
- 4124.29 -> 4.473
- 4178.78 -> 4.551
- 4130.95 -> 3.267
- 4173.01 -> 3.981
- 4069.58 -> 4.515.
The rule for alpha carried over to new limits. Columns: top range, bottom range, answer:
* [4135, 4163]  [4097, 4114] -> 1.26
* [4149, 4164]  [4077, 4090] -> 1.05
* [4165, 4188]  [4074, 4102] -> 1.11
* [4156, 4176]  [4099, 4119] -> 1.24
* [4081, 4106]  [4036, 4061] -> 0.83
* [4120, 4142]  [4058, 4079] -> 1.07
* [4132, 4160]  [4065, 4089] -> 1.10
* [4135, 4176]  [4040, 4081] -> 1.03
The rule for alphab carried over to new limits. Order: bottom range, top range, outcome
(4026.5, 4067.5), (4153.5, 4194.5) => 0.93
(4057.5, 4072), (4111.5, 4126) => 0.96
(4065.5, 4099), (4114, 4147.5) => 1.06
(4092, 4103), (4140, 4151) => 1.18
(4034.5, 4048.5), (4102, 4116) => 0.81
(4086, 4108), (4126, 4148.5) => 1.20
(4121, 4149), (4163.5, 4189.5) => 0.97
